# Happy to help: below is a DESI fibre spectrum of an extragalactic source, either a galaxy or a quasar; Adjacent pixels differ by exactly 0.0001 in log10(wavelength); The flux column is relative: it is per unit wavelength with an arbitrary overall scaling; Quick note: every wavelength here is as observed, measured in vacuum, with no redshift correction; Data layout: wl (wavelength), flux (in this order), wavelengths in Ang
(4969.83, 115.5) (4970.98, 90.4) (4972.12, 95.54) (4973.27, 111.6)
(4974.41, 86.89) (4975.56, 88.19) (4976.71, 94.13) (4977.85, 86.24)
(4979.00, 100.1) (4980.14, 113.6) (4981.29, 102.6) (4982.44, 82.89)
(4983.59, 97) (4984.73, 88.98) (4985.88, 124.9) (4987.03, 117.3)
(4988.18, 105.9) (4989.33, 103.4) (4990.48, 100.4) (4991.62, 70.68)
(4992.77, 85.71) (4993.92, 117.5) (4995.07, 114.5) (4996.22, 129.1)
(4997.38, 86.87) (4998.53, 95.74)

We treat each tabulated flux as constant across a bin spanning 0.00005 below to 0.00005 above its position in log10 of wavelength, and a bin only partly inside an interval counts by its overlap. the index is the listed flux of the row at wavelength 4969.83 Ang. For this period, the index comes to 115.5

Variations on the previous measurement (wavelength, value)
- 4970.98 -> 90.4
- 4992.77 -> 85.71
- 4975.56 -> 88.19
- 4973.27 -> 111.6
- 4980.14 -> 113.6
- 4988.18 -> 105.9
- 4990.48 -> 100.4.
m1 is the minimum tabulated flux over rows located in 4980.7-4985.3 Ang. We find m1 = 82.89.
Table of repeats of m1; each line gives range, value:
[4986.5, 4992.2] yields 70.68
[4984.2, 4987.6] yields 88.98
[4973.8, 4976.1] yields 86.89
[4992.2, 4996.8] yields 85.71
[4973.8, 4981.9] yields 86.24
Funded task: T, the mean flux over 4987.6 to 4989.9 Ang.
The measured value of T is 105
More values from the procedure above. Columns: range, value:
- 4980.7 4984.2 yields 94.1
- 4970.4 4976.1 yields 94.5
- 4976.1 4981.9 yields 99.2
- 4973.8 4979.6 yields 91.5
